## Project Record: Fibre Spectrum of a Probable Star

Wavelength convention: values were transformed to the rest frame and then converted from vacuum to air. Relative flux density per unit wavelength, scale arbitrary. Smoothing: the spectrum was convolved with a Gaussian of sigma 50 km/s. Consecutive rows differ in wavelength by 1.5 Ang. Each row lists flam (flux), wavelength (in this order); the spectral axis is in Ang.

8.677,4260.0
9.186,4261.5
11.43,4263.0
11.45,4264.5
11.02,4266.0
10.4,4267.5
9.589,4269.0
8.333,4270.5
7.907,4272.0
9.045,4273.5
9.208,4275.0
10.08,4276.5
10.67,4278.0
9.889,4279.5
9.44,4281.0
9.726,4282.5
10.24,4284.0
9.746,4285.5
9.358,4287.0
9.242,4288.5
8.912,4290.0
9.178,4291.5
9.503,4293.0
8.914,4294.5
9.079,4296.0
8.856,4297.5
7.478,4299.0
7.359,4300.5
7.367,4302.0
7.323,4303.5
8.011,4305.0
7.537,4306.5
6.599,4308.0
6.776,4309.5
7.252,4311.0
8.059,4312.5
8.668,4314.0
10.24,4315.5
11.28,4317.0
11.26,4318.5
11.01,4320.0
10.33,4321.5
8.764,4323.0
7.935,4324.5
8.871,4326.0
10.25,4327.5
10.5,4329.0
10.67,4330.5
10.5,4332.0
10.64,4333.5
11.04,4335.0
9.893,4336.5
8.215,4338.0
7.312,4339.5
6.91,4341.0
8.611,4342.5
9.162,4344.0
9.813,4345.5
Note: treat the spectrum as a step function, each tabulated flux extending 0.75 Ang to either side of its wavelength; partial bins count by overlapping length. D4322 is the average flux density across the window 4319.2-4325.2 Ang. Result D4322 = 9.54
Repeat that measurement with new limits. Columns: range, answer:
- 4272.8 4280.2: 9.78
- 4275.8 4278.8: 10.4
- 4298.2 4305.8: 7.52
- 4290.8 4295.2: 9.2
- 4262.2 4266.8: 11.3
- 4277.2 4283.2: 9.93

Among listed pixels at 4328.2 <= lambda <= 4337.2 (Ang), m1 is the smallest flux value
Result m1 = 9.893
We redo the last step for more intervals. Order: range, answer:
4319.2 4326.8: 7.935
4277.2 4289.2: 9.242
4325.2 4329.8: 8.871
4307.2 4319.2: 6.599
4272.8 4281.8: 9.045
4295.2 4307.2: 7.323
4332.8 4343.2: 6.91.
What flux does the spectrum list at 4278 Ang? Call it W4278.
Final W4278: 10.67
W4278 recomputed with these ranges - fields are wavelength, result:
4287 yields 9.358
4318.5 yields 11.26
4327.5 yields 10.25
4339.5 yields 7.312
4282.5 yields 9.726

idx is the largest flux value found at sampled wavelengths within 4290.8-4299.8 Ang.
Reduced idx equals 9.503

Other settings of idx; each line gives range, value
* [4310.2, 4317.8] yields 11.28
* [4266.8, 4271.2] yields 10.4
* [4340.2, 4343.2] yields 8.611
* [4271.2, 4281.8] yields 10.67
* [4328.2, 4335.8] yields 11.04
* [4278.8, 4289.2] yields 10.24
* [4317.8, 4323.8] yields 11.26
